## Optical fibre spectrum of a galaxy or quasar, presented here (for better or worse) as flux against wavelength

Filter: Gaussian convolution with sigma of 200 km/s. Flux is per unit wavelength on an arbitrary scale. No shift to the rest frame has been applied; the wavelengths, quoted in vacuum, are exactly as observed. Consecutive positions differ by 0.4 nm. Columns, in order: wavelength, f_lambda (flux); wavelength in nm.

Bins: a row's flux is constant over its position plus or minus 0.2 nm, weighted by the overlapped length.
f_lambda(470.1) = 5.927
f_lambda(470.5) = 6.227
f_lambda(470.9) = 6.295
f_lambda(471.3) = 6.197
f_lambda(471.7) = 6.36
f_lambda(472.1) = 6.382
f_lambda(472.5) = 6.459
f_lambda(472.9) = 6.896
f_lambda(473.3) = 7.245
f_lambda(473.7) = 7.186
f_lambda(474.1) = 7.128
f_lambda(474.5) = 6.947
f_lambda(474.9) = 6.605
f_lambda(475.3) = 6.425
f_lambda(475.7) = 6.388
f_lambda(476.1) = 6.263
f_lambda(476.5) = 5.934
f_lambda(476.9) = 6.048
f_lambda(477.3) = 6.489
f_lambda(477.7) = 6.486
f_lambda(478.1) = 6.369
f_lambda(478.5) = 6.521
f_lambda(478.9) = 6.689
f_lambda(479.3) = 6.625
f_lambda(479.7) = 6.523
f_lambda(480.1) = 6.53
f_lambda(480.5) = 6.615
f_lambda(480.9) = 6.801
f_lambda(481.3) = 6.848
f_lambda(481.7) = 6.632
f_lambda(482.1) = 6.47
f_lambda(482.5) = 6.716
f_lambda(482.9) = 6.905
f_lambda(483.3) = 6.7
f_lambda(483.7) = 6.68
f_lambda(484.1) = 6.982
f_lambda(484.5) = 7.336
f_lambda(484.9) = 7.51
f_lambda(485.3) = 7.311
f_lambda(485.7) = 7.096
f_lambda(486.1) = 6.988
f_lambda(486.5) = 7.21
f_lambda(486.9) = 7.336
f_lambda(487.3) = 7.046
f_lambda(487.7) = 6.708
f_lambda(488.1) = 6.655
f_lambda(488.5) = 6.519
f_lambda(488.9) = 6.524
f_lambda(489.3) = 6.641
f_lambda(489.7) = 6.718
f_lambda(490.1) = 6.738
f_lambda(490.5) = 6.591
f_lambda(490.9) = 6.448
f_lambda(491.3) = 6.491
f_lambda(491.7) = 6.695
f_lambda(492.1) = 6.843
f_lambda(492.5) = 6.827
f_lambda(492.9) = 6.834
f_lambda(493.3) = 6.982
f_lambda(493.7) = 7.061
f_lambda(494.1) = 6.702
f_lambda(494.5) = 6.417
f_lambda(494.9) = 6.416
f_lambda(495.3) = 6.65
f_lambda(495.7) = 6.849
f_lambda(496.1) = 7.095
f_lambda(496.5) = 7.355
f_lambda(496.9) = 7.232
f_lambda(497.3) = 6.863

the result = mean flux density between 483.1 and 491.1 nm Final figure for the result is 6.89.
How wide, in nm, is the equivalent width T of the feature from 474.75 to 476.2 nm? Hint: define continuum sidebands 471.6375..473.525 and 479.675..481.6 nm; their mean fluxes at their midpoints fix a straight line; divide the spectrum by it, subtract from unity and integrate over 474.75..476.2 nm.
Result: 0.06 nm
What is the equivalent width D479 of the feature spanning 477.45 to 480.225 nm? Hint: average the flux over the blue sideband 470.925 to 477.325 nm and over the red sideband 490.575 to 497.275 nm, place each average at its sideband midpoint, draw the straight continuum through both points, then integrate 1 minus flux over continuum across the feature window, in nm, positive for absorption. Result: 0.03 nm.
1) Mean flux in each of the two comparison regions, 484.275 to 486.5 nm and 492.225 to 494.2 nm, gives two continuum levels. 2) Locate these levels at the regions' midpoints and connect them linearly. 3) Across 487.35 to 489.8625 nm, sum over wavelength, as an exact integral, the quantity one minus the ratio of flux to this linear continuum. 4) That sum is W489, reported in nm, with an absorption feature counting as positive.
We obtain 0.158 nm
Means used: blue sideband 7.24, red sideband 6.89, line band 6.65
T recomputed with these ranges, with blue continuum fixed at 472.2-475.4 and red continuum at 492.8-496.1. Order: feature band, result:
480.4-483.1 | 0.04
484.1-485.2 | -0.09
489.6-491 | 0.03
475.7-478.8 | 0.24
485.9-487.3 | -0.07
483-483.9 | 0.01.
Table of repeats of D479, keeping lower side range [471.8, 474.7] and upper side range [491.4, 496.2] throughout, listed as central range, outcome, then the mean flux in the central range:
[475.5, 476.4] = 0.076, 6.28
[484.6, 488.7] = -0.145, 7.05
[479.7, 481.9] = 0.053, 6.67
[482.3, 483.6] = 0.011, 6.77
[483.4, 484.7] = -0.030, 6.98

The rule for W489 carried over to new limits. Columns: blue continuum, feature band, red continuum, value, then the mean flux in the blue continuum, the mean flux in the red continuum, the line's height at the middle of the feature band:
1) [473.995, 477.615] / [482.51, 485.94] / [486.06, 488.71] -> -0.13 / 6.45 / 6.92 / 6.79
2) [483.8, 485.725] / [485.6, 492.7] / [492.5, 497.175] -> 0.30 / 7.23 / 6.87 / 7.07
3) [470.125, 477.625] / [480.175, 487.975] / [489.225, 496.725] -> -0.34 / 6.51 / 6.76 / 6.64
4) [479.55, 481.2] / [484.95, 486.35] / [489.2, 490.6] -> -0.11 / 6.63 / 6.68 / 6.66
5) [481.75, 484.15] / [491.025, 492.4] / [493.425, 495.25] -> 0.00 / 6.72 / 6.66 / 6.68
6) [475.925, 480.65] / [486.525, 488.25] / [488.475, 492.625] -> -0.10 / 6.42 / 6.64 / 6.59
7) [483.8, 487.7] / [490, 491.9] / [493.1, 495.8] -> 0.09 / 7.16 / 6.72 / 6.9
